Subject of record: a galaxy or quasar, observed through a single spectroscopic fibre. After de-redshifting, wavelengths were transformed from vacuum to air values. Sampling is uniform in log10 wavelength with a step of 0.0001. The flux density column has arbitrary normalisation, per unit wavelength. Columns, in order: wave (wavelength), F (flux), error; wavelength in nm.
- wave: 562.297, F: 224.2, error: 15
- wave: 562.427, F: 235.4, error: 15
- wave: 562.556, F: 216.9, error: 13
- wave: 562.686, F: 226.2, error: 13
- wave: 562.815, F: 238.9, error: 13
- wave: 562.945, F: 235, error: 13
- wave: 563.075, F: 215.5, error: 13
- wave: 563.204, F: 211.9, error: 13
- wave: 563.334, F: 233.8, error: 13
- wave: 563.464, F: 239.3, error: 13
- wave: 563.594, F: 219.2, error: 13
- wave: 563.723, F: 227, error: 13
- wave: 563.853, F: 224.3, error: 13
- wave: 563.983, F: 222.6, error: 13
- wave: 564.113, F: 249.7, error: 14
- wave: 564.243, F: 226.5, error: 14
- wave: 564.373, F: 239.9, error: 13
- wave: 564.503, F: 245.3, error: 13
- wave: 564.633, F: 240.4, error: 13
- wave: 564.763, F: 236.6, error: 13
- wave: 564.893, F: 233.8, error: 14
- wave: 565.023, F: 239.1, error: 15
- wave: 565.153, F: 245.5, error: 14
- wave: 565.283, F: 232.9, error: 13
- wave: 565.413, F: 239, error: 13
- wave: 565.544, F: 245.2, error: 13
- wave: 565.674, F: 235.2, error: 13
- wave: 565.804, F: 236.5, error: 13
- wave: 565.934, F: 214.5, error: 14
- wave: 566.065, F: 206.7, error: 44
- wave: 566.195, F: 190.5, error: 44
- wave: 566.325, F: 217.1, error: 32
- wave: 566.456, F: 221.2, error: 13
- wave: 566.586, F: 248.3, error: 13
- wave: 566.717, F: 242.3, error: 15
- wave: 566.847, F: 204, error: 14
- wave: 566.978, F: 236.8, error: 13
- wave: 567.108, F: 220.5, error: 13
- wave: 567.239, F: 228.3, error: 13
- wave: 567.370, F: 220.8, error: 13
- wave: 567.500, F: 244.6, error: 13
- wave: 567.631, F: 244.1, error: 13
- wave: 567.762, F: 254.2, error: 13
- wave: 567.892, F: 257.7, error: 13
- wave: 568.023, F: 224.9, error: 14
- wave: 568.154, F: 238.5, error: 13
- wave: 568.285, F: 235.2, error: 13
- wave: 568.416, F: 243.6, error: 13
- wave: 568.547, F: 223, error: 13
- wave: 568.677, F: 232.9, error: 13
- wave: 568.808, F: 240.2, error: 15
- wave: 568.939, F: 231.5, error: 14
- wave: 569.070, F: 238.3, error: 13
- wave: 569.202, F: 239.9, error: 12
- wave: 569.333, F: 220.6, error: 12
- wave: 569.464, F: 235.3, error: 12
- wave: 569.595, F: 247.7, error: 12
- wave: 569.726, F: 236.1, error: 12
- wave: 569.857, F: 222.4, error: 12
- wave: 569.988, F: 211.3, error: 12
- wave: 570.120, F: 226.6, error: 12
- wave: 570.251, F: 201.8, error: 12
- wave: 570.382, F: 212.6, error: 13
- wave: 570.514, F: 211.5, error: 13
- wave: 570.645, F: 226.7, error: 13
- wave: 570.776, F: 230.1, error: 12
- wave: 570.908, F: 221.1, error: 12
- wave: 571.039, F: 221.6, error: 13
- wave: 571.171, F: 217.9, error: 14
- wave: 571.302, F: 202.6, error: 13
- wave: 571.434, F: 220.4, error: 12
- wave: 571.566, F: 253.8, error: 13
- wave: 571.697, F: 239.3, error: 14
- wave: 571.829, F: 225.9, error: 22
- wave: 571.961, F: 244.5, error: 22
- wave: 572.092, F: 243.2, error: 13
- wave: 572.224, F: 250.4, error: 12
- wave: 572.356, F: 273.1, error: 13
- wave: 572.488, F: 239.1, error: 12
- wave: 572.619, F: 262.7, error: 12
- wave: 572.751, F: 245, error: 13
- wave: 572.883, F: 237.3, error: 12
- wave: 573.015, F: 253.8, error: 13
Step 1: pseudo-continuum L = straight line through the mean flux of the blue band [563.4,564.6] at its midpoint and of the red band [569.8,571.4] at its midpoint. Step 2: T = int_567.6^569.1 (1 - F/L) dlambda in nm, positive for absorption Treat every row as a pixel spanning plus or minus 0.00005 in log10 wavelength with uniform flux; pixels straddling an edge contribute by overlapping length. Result -0.11 nm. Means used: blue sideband 233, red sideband 217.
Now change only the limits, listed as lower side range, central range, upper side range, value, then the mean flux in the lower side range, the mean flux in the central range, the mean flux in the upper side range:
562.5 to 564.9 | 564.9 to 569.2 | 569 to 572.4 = -0.04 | 231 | 232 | 229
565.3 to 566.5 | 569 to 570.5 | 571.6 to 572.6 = 0.07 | 223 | 226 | 246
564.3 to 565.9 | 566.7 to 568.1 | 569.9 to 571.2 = -0.03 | 239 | 234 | 218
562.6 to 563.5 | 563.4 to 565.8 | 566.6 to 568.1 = -0.05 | 228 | 236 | 235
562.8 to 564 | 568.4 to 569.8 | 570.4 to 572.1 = -0.05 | 226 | 235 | 227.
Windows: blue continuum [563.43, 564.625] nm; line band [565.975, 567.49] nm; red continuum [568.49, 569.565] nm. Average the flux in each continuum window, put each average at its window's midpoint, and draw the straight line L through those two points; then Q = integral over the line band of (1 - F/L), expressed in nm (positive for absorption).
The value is 0.07 nm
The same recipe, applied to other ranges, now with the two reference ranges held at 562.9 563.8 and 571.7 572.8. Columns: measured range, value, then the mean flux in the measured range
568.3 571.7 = 0.21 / 227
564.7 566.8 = 0.01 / 230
